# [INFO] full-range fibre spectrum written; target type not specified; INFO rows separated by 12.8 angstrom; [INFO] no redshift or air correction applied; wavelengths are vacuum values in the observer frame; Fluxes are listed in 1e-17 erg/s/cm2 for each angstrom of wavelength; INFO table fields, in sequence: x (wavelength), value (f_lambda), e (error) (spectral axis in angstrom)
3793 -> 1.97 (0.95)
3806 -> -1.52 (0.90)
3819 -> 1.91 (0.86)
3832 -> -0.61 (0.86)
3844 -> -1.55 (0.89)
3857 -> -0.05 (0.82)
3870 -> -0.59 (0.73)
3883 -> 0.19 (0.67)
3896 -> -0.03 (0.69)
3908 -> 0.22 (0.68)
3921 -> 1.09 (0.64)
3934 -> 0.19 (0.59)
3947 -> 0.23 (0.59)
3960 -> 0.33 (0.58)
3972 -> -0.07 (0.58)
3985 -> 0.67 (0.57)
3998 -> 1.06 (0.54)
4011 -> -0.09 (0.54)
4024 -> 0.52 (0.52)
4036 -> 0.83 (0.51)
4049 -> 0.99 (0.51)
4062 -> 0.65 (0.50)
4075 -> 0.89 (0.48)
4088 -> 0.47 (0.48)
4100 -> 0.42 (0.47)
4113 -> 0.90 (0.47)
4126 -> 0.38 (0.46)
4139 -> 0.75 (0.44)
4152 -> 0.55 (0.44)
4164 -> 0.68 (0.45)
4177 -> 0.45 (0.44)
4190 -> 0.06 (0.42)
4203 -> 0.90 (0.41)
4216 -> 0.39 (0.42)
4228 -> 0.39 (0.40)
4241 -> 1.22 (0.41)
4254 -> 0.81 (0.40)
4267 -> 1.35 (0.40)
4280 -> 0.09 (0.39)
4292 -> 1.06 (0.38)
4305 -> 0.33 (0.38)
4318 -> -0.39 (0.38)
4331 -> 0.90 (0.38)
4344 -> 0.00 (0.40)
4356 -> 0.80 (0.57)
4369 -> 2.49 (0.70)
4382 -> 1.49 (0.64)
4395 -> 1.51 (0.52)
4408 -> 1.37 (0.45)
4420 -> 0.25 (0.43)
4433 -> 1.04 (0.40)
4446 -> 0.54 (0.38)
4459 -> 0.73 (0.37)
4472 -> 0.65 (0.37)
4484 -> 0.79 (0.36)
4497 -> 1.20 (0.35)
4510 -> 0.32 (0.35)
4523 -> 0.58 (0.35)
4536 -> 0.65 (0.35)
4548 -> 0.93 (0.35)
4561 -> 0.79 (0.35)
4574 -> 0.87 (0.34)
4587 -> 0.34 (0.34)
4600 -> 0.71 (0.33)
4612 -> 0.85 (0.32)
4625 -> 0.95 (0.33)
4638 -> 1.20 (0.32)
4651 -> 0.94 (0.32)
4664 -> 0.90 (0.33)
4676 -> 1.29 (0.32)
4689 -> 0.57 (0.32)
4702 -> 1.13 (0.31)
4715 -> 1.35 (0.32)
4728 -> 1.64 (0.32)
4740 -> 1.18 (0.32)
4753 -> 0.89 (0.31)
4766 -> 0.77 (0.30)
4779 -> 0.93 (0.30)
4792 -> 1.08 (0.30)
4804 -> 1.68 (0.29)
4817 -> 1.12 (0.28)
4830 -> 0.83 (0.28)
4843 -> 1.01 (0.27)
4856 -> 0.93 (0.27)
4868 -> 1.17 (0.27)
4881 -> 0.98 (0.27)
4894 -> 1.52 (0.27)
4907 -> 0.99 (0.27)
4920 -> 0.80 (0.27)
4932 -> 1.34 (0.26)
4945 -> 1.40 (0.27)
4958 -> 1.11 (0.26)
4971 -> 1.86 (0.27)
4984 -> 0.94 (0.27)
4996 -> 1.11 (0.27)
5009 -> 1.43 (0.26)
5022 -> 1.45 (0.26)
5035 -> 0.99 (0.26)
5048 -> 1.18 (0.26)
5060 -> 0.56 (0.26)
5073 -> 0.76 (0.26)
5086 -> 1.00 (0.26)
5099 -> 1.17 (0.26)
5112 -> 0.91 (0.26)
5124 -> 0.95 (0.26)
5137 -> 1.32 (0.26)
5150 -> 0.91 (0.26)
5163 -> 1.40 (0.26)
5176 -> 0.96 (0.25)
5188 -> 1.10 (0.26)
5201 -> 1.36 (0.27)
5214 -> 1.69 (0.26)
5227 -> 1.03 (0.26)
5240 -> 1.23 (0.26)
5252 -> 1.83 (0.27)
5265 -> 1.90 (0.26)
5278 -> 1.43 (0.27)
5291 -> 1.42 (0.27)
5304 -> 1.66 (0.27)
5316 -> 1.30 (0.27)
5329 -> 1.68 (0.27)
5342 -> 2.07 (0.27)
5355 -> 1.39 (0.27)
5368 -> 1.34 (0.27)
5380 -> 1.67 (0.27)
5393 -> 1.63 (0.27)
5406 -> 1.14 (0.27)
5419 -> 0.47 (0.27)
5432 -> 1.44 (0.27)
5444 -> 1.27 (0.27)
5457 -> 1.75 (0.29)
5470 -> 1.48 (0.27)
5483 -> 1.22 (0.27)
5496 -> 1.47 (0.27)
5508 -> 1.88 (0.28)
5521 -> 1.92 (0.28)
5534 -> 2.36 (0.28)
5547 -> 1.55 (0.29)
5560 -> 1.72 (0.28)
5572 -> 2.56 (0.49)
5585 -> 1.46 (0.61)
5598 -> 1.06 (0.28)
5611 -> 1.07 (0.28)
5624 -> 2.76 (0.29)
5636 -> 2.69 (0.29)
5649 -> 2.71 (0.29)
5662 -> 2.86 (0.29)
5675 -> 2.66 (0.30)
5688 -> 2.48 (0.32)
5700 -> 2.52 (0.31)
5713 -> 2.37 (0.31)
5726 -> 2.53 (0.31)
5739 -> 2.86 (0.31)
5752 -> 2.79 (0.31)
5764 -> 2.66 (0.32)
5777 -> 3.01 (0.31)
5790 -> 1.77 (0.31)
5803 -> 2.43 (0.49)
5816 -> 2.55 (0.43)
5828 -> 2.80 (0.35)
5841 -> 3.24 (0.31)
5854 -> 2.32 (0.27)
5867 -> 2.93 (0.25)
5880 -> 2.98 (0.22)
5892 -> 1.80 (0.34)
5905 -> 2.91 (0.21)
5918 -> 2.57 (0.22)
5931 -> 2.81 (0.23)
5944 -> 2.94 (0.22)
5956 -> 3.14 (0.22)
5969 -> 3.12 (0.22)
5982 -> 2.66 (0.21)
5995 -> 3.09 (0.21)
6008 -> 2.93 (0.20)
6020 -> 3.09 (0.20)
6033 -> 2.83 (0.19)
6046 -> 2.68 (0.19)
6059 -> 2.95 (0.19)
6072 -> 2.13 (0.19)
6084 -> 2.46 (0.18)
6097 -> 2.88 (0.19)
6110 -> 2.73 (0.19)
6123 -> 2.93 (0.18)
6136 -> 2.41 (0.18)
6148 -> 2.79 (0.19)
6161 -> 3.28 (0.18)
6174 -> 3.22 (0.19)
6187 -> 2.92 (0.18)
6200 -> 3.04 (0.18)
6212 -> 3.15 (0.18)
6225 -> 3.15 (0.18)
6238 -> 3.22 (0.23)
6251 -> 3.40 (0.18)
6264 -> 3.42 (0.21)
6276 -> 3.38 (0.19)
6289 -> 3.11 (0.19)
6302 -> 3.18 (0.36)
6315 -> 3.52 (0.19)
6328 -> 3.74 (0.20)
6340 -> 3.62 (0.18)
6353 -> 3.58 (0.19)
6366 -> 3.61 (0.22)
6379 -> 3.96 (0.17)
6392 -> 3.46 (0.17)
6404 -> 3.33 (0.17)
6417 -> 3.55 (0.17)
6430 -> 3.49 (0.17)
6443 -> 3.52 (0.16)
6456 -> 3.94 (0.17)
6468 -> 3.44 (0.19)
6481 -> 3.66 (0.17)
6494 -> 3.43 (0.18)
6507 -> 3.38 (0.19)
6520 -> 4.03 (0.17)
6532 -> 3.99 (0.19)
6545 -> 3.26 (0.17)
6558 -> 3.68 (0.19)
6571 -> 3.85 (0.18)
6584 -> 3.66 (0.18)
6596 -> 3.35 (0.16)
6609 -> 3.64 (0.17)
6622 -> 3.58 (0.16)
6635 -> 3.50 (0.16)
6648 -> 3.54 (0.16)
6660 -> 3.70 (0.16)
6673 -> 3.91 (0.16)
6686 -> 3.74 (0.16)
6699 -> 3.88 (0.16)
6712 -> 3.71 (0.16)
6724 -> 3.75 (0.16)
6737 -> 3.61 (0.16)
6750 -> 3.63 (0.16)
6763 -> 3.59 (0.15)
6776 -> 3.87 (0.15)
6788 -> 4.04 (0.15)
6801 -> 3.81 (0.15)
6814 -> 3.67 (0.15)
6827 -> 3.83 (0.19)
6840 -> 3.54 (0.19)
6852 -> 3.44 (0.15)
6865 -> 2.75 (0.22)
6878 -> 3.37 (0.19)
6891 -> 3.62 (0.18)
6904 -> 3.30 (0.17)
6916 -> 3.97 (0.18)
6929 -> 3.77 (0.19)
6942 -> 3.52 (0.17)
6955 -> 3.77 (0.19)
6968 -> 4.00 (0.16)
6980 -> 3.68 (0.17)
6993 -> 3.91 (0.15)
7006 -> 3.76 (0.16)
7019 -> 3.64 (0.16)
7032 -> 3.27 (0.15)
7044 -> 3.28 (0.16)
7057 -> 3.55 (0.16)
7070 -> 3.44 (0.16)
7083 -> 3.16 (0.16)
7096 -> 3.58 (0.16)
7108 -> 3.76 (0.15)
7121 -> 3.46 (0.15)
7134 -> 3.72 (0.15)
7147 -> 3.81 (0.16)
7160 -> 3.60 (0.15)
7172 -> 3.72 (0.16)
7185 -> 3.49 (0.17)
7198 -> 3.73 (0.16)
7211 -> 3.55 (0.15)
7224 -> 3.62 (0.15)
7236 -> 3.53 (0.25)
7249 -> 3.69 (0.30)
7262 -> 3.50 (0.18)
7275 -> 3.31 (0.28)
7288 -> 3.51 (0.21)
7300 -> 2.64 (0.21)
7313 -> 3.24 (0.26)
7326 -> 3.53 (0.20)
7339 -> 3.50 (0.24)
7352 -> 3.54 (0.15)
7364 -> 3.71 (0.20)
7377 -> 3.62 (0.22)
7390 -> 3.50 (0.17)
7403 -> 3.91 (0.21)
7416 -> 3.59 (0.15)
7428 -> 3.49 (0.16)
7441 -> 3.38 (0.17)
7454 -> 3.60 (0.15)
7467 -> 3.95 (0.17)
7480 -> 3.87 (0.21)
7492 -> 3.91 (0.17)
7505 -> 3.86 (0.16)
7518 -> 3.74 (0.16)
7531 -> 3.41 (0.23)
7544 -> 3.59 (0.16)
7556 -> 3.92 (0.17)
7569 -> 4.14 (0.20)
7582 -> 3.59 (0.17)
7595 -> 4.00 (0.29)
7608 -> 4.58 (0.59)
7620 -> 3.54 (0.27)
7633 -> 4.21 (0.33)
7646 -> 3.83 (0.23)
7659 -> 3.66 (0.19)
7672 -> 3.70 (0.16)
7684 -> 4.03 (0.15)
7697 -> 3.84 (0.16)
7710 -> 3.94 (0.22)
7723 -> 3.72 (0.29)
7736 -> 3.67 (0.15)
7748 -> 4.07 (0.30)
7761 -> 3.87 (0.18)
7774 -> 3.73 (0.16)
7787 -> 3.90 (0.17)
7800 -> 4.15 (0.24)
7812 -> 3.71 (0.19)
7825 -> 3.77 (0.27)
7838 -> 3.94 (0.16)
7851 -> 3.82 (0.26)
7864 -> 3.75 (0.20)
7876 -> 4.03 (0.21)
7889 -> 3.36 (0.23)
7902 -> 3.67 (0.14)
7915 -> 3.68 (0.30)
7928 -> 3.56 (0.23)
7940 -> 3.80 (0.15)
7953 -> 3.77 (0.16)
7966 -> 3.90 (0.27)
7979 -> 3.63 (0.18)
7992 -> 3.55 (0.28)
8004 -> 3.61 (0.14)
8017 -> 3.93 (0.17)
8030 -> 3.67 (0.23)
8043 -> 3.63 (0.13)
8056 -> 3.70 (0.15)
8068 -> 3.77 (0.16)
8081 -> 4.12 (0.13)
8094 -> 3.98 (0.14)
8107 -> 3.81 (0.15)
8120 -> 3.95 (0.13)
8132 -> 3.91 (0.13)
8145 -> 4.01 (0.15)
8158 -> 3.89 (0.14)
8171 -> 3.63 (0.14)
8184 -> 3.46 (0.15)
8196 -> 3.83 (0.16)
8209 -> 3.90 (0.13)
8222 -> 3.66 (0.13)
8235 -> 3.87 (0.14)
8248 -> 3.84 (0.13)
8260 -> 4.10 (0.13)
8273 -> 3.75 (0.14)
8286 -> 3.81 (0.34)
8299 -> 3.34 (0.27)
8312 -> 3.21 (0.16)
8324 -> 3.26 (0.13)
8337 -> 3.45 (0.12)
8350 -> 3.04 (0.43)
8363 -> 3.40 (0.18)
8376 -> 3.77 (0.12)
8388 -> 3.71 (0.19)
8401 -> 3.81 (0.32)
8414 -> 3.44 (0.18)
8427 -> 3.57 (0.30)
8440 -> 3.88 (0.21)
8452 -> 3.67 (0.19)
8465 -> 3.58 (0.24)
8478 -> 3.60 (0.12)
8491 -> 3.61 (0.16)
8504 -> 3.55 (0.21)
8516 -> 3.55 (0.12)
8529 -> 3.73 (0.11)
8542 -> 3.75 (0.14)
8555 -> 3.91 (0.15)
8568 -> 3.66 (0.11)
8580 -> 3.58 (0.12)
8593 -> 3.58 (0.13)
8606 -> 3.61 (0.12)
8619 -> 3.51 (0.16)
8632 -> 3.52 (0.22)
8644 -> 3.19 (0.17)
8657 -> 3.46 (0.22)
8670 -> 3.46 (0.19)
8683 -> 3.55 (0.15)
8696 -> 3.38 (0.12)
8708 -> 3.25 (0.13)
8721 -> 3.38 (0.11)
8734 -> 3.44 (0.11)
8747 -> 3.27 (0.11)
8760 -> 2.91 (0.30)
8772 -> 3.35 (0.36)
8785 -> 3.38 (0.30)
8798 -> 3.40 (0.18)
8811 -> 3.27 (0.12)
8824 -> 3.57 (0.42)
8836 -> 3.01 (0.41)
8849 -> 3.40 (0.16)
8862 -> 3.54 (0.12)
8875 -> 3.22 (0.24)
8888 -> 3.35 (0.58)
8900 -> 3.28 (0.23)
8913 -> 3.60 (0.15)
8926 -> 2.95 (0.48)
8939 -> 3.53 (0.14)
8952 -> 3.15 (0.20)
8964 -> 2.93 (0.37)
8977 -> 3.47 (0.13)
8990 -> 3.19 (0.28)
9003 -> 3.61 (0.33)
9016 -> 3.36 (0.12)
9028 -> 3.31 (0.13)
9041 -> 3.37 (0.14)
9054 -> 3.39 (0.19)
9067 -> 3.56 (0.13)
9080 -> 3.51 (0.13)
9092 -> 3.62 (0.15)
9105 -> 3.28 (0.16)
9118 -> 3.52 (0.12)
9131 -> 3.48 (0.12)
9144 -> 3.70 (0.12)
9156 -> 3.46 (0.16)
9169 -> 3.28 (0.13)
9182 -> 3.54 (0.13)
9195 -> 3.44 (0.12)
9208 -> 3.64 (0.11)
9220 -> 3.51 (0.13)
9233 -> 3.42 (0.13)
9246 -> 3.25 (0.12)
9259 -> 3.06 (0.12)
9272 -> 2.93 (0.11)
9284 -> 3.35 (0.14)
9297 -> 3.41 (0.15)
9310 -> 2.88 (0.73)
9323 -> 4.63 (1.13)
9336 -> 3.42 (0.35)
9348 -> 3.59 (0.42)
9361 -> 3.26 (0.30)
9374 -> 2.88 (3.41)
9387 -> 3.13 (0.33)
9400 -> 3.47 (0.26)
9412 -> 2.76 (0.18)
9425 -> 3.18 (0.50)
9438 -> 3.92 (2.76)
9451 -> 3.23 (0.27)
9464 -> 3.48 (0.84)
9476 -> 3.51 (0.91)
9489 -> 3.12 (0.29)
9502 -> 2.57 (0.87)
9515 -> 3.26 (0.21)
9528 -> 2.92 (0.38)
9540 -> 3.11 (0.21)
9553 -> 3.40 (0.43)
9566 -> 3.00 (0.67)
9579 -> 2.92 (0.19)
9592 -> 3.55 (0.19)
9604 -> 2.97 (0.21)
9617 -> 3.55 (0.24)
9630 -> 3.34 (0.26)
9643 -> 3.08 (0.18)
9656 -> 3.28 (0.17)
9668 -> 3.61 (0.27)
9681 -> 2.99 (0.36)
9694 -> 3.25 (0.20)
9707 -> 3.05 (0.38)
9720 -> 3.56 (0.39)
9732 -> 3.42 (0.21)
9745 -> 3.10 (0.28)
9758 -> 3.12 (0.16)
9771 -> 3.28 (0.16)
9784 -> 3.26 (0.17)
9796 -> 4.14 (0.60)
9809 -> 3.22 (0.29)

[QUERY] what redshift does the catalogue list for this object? 0.41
